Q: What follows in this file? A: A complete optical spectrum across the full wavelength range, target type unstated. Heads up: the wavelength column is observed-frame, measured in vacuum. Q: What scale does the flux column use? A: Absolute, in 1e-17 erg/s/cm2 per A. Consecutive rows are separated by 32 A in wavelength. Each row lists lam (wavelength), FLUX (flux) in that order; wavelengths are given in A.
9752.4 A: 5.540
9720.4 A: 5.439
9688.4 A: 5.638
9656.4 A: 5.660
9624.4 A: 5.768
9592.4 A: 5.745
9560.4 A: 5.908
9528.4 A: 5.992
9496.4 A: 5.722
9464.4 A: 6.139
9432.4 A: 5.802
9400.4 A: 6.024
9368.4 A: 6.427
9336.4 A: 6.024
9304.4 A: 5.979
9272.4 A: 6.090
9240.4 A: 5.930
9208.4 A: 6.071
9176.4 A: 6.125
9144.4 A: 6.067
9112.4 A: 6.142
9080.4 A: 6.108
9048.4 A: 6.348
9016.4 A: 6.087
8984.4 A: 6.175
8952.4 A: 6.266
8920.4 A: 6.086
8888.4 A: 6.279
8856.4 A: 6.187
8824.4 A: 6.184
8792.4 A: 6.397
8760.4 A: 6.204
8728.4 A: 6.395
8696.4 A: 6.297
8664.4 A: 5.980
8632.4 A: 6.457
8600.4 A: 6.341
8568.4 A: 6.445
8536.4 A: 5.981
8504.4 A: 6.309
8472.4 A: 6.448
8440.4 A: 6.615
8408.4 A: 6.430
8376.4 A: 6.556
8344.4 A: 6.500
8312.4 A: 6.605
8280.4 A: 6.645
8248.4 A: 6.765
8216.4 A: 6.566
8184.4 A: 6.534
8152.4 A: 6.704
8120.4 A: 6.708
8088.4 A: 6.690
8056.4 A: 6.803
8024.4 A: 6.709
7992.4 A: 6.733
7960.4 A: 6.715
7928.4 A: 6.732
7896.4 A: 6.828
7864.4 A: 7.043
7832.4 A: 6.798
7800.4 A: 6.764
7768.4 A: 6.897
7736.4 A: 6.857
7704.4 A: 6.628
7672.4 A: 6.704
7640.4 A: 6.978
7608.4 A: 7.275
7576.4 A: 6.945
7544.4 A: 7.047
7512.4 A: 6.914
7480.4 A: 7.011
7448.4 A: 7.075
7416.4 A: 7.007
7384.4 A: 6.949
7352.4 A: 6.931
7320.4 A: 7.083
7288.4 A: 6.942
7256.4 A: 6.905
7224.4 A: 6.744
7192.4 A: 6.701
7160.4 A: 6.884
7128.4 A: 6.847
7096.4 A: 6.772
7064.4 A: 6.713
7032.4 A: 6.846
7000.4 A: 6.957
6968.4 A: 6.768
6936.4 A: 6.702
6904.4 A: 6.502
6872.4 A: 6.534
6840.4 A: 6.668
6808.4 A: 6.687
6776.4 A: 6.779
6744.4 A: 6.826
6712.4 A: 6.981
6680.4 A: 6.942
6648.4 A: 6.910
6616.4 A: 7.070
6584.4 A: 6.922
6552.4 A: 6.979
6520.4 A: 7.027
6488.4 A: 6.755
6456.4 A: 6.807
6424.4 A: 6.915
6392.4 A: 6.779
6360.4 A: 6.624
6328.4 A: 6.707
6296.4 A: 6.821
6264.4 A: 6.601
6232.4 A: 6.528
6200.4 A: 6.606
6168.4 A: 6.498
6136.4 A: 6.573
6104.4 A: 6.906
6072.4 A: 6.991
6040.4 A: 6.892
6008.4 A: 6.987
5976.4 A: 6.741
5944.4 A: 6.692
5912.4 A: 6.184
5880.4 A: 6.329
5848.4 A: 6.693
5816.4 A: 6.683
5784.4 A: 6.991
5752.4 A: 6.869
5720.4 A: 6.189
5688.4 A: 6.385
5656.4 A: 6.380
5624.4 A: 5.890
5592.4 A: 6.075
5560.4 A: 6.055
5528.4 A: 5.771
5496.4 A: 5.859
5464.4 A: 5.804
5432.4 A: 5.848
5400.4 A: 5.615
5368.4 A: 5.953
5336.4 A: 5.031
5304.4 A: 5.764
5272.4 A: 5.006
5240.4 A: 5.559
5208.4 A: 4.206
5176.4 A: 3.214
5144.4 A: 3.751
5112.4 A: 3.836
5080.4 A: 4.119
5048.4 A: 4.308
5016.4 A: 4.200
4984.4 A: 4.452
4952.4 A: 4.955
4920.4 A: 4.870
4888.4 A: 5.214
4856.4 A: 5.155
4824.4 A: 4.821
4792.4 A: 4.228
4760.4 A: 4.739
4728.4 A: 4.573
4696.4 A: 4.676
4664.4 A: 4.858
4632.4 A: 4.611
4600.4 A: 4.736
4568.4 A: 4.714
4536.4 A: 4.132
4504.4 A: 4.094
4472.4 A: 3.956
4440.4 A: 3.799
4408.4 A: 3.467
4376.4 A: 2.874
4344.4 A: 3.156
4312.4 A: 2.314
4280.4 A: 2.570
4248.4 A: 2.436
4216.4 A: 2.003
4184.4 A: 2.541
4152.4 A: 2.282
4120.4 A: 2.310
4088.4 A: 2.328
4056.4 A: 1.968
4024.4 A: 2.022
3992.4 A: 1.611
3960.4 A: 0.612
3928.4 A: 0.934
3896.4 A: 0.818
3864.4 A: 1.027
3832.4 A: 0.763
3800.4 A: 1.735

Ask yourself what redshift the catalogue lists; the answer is 0.000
